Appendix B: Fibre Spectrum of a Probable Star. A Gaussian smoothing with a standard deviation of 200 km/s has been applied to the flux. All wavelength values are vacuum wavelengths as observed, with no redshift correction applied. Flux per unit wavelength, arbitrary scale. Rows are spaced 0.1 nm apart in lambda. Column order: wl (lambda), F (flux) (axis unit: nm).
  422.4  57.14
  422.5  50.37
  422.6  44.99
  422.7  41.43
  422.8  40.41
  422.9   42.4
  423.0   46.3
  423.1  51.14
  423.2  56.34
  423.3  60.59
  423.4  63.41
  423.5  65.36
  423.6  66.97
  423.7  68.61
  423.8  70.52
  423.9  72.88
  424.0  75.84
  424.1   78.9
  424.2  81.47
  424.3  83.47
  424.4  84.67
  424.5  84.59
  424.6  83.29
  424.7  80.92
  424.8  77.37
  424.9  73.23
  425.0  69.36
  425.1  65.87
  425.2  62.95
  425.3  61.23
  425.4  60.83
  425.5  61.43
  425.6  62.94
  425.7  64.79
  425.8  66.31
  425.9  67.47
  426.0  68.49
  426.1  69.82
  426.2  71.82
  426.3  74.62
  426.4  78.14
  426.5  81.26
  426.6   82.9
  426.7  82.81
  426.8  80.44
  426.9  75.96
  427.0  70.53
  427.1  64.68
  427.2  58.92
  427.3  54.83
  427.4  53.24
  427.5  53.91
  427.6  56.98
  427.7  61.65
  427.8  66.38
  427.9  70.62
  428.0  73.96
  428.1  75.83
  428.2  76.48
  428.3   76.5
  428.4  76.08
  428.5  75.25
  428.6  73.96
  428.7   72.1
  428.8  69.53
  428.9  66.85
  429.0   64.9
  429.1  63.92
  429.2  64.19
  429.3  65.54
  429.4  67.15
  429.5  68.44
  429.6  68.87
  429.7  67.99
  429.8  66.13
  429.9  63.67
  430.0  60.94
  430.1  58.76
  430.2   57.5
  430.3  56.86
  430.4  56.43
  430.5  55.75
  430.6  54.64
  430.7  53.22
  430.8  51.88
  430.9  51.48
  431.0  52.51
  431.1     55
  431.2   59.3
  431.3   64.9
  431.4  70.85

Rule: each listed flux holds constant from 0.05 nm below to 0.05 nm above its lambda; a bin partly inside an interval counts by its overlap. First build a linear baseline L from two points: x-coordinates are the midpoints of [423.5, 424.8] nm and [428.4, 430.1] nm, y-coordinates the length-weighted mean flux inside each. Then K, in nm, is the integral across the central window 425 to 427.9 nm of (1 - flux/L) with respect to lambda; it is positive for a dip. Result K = 0.22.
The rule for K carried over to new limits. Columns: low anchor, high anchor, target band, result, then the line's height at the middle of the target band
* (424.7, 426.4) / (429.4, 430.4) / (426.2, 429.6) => -0.22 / 65.4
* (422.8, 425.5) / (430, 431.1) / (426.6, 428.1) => -0.13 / 61.7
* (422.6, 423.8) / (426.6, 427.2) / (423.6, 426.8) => -0.40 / 65.4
